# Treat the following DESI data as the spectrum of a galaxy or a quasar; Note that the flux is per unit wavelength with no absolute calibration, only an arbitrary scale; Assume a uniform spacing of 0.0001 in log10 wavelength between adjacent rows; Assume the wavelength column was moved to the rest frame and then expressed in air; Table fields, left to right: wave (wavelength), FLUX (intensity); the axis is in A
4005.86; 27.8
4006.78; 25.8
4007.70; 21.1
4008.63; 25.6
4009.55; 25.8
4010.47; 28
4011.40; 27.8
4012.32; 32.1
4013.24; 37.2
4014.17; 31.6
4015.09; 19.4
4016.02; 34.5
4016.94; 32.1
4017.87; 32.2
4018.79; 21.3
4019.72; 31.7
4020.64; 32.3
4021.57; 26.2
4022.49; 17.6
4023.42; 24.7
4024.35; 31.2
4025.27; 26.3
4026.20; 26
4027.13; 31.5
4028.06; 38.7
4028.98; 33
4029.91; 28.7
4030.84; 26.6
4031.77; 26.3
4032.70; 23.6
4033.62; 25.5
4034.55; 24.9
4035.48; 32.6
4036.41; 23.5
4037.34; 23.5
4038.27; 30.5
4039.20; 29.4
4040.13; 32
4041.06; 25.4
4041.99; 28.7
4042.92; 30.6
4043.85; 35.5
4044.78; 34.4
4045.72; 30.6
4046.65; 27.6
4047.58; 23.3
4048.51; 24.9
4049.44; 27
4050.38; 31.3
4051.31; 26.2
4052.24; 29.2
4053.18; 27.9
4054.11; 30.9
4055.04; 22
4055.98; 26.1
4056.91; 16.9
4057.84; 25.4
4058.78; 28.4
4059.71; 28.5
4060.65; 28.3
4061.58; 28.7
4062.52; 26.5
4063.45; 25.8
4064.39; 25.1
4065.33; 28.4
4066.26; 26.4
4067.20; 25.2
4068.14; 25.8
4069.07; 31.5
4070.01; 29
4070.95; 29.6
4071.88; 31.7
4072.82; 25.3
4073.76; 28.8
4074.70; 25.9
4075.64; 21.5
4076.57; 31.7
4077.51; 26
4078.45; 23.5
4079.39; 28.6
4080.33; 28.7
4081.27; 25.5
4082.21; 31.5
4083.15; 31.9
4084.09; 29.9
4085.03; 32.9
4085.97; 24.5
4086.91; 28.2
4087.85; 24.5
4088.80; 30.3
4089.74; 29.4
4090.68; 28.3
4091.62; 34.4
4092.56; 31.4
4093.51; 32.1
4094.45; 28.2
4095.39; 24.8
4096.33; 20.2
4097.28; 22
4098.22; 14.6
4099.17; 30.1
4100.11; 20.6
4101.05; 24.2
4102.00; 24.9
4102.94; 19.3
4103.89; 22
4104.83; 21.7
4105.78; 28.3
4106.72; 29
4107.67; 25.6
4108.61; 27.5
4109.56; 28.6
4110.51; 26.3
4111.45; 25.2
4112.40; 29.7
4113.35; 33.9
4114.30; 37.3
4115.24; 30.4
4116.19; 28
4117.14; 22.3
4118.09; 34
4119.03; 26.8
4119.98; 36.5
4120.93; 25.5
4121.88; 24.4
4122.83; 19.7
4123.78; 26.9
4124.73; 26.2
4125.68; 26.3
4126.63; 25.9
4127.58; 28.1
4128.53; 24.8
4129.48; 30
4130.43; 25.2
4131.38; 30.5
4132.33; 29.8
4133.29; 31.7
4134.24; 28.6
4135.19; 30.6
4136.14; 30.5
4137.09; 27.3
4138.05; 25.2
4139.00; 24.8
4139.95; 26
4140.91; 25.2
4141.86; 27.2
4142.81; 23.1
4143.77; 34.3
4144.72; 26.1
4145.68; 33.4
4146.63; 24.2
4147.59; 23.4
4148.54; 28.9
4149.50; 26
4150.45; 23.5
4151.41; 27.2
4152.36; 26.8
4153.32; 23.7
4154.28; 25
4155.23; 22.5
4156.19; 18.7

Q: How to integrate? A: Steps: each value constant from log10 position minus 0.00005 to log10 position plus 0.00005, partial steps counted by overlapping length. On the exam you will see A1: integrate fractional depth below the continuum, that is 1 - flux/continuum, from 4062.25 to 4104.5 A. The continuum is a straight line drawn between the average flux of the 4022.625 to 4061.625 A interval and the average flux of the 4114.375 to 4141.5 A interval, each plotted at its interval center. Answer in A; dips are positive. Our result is 1.4 A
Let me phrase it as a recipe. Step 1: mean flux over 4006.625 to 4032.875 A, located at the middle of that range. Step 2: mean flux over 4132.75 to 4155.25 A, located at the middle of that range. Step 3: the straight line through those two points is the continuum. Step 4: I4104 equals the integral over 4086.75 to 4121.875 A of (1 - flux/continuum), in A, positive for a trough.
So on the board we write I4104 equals 0.3 A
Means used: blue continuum 28.3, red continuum 27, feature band 27.1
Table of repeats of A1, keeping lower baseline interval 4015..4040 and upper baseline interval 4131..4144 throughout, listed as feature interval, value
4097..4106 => 1.7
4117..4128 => 0.4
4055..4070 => 0.9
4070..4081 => 0.3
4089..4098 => 0.2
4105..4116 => -0.4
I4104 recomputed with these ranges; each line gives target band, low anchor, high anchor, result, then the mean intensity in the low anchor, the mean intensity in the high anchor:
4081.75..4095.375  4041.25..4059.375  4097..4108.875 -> -2.6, 27.7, 23.8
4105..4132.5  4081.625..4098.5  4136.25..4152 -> -0.7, 27.9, 26.7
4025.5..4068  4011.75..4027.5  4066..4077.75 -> 0.5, 28.7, 27.6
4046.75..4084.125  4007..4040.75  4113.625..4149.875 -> 1.1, 28.2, 27.8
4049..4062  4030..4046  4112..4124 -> 0.7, 28.4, 28.9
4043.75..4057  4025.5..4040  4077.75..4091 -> 0.3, 28.3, 28.4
